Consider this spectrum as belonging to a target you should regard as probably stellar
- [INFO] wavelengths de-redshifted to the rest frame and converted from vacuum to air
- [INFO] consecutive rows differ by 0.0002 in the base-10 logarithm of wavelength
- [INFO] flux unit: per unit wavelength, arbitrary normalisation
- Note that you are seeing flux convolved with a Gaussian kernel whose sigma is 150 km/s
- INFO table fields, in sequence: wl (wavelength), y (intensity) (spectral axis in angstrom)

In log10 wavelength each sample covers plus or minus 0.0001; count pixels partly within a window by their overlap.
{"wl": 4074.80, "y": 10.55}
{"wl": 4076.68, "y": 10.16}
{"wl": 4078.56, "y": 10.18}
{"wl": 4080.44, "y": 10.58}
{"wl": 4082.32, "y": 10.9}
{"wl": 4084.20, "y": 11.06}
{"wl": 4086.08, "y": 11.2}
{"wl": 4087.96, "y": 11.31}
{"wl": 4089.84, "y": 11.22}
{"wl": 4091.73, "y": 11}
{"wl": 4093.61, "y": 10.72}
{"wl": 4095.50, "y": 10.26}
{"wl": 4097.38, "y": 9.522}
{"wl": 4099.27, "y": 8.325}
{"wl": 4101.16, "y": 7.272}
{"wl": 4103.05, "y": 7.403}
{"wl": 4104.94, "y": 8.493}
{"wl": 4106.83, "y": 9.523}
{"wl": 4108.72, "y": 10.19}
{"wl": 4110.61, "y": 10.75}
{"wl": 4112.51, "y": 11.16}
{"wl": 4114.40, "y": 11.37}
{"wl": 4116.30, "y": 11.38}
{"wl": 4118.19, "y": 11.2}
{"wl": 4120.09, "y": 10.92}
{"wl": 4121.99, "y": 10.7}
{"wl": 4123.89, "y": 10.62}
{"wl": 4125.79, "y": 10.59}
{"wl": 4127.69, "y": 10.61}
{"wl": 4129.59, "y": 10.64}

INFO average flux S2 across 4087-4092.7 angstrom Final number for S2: 11.2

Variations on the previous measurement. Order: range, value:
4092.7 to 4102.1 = 9.21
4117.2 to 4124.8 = 10.9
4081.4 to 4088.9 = 11.1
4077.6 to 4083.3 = 10.5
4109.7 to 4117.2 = 11.2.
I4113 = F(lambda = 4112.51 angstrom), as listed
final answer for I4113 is 11.16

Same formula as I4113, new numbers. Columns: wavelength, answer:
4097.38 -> 9.522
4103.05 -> 7.403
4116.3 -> 11.38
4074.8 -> 10.55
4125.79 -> 10.59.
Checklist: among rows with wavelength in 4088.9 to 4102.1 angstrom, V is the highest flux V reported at 11.22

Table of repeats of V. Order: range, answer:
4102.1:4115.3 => 11.37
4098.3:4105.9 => 8.493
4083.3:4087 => 11.2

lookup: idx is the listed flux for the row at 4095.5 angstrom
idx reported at 10.26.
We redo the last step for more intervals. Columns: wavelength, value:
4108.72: 10.19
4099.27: 8.325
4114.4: 11.37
